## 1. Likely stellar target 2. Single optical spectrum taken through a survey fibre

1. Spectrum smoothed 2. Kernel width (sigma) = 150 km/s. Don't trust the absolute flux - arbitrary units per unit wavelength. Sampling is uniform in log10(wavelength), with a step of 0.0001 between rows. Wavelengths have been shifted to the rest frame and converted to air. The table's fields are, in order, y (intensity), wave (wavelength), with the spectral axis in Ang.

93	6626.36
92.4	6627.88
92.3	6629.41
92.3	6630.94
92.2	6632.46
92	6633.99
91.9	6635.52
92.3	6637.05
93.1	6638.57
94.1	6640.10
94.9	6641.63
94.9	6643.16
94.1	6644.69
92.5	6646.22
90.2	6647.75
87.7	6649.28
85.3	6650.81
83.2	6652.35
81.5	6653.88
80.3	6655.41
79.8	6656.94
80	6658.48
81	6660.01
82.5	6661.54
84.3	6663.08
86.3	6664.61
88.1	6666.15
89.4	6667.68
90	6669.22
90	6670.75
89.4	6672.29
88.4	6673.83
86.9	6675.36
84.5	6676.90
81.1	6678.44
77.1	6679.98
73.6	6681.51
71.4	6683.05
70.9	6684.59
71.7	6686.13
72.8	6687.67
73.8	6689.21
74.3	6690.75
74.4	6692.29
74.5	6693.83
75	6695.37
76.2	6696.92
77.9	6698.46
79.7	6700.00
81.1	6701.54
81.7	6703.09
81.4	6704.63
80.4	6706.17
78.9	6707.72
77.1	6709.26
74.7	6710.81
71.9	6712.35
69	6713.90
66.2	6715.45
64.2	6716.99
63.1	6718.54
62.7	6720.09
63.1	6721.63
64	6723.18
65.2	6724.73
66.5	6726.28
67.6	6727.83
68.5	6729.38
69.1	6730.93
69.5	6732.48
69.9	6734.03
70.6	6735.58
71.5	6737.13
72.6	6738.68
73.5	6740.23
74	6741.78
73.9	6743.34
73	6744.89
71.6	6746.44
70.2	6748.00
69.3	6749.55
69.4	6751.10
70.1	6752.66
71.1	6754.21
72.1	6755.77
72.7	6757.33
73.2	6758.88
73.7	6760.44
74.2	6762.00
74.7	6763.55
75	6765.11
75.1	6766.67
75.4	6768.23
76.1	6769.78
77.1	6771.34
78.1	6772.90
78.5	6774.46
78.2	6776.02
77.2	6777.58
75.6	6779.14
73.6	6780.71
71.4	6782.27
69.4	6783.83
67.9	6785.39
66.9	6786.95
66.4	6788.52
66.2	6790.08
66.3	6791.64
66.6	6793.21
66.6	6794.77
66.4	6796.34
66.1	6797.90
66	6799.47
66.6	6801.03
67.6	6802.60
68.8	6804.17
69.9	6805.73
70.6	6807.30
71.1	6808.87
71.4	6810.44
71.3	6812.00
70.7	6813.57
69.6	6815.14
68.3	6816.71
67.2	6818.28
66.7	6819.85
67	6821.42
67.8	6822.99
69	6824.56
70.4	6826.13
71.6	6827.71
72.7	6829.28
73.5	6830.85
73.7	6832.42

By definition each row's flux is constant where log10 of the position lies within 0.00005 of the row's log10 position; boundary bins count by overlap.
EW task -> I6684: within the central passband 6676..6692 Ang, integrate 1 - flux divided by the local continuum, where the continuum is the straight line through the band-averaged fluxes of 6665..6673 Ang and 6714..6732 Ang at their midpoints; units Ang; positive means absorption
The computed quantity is 1.5 Ang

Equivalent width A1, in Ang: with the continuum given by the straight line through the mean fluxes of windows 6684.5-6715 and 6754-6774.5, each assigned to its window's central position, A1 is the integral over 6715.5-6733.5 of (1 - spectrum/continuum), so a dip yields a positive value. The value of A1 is 2.3 Ang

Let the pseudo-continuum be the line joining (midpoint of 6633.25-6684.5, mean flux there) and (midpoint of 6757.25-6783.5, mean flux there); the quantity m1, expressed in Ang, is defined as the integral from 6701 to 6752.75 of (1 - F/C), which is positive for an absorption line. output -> 5.55 Ang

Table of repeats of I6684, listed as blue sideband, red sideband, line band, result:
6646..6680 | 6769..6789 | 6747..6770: 0.90 Ang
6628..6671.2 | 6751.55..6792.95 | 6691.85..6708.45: 0.73 Ang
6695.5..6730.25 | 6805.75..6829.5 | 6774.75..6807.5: 0.39 Ang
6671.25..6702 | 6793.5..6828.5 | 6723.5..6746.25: 1.21 Ang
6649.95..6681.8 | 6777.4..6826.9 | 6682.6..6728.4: 4.20 Ang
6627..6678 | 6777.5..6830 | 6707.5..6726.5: 2.90 Ang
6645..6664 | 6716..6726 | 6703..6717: -1.54 Ang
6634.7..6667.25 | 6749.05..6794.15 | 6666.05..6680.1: -0.34 Ang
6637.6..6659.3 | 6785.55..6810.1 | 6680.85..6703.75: 1.87 Ang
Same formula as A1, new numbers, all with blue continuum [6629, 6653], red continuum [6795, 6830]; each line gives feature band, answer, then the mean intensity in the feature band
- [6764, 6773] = -0.15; 75.9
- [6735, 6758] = 1.74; 71.7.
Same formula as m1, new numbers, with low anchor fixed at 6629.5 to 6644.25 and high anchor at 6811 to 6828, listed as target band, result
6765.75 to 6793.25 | 0.6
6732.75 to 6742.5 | 1.0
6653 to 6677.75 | 1.2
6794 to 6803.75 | 0.7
